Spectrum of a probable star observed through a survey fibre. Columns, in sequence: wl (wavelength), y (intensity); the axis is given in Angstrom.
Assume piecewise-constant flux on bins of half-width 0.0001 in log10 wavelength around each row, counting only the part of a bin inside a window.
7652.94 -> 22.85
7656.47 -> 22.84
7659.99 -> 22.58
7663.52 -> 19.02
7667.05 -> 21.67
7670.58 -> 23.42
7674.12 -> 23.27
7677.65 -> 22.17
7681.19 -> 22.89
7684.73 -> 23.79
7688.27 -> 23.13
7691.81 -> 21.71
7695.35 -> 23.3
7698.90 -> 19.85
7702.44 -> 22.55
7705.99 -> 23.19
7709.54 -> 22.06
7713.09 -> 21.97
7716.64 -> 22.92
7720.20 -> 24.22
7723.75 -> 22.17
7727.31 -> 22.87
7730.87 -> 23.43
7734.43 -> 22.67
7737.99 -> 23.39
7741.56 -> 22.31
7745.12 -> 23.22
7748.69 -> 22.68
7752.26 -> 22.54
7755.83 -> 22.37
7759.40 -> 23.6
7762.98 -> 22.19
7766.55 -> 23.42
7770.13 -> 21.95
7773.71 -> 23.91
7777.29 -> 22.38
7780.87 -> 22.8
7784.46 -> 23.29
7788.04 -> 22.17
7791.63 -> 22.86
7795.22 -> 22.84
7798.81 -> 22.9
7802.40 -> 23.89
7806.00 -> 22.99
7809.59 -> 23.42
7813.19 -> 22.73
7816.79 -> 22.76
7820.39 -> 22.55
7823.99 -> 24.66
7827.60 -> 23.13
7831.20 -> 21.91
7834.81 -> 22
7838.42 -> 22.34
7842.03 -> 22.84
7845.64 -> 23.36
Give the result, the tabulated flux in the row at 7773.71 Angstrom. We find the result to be 23.91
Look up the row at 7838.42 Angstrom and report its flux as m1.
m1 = 22.34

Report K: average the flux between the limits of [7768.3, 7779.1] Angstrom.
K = 22.7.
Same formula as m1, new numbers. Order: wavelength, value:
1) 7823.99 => 24.66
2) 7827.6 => 23.13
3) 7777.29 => 22.38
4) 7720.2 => 24.22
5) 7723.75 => 22.17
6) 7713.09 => 21.97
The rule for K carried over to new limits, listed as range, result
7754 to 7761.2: 23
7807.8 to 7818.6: 23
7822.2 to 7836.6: 22.9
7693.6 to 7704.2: 21.9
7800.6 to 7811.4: 23.4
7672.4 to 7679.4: 22.7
